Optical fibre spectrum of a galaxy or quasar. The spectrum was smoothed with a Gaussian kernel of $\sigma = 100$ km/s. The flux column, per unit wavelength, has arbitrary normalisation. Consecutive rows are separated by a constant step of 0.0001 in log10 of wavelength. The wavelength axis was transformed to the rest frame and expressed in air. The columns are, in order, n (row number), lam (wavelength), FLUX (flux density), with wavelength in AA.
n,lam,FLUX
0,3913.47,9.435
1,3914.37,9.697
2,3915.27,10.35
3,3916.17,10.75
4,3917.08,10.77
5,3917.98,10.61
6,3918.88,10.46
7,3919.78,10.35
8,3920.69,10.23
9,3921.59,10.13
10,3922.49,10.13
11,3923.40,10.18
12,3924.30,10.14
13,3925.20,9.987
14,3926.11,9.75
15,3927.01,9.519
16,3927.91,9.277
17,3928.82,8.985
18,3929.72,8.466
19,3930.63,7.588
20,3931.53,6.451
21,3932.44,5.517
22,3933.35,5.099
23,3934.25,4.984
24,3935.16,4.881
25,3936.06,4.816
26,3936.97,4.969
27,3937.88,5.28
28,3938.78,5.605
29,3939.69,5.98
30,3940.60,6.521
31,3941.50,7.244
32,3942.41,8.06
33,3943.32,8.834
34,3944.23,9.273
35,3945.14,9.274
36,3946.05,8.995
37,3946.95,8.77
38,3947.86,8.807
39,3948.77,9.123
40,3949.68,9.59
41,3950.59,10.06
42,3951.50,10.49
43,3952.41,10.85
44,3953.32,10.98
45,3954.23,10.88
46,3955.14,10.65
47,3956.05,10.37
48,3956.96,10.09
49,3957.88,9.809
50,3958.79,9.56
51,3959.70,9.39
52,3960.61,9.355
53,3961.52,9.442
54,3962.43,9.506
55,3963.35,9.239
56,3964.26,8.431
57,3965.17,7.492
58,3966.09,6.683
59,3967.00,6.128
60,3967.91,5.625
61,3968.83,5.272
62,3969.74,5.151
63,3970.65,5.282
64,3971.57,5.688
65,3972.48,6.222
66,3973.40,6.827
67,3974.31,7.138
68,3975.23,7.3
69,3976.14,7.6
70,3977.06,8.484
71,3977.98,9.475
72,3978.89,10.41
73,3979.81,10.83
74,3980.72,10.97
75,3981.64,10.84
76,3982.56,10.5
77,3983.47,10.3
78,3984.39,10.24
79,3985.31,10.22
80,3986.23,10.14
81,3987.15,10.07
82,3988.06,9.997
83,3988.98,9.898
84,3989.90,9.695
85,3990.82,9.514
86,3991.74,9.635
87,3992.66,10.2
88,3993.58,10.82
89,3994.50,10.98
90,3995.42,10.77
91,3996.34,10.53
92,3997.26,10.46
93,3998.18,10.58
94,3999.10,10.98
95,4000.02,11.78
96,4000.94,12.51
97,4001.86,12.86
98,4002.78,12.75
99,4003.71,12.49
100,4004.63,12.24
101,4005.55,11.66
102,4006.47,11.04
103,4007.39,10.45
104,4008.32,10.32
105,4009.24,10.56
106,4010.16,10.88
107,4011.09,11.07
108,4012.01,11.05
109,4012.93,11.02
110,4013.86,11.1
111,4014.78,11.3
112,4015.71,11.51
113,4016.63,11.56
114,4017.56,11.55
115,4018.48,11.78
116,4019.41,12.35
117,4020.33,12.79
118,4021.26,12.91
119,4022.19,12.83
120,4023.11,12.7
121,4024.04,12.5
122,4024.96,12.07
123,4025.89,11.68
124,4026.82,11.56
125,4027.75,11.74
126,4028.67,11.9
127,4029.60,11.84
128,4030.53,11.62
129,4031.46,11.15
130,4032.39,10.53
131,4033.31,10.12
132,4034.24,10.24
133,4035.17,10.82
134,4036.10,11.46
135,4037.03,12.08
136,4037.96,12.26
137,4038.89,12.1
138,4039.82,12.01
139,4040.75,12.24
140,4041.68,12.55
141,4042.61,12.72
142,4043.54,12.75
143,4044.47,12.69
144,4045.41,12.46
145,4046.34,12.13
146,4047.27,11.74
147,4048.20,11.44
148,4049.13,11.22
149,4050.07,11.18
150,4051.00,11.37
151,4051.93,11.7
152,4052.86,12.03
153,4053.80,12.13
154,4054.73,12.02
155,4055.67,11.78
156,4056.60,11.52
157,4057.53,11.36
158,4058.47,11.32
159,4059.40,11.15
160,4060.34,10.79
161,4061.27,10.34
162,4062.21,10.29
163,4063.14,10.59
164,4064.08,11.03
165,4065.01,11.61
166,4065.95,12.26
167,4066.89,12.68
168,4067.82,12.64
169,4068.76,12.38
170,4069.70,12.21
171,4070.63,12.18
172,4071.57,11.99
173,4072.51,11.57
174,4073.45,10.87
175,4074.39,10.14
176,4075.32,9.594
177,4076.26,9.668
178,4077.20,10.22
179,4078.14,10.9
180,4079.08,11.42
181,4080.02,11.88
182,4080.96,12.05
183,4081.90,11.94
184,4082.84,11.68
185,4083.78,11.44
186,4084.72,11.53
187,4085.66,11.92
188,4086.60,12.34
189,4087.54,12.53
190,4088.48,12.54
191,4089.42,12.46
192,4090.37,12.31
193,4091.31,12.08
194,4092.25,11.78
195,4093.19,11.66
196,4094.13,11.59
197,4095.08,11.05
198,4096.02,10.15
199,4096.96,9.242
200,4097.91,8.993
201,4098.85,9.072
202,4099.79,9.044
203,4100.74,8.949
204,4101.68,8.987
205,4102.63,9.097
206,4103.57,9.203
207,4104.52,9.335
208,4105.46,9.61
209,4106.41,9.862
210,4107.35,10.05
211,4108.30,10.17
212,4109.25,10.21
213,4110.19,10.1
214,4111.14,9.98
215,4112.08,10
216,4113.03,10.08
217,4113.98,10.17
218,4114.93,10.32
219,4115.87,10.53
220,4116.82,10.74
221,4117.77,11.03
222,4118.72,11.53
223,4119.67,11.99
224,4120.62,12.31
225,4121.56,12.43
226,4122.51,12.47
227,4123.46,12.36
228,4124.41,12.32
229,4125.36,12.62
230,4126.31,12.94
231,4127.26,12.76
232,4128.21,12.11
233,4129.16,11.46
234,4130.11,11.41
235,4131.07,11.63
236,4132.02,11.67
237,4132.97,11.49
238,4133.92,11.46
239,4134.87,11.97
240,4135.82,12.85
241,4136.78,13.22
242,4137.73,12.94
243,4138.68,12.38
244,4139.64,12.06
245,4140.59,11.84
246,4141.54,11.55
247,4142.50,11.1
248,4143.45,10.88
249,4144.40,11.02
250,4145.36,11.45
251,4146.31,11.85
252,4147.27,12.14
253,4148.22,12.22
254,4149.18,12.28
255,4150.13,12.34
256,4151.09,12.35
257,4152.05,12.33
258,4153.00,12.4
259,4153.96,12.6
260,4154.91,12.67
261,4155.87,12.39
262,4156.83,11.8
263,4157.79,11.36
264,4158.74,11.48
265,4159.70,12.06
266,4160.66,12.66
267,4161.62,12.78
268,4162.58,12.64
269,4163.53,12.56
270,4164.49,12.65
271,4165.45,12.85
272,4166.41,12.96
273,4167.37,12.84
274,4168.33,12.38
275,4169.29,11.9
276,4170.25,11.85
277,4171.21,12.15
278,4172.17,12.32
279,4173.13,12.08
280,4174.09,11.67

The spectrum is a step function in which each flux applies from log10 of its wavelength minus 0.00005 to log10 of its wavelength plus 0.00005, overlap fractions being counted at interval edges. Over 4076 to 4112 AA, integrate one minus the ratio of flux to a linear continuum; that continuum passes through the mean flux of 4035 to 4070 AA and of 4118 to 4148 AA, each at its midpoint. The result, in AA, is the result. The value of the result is 3.6 AA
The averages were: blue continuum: 11.8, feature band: 10.7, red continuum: 12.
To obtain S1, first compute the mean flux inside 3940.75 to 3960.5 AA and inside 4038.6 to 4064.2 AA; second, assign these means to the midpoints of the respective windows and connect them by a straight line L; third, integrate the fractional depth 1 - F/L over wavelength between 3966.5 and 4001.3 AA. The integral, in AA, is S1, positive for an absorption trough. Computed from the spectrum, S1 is 3.7 AA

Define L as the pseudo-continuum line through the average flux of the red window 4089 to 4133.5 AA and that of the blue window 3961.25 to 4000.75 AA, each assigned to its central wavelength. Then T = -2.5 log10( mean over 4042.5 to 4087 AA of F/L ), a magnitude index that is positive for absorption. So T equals -0.13 mag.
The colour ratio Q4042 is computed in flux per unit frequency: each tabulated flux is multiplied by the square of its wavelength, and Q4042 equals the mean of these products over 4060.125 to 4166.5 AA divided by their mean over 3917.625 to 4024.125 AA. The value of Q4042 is 1.3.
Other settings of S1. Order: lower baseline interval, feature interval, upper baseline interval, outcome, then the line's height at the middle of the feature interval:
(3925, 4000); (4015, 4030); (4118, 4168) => -3.41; 9.83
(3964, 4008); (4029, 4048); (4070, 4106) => -2.91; 10.2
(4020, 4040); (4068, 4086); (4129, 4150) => 0.67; 11.8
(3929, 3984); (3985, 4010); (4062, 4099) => -4.47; 9.21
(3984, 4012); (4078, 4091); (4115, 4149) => -0.48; 11.5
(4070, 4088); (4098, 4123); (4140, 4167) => 3.06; 11.7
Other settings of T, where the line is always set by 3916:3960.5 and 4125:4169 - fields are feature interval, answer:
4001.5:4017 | -0.15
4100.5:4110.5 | 0.19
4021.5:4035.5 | -0.14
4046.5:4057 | -0.10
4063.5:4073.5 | -0.10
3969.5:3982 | 0.16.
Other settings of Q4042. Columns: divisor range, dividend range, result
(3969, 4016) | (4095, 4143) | 1.16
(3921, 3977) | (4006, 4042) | 1.48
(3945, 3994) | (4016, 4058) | 1.36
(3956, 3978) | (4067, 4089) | 1.58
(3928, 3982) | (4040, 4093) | 1.53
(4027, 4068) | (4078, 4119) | 0.94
